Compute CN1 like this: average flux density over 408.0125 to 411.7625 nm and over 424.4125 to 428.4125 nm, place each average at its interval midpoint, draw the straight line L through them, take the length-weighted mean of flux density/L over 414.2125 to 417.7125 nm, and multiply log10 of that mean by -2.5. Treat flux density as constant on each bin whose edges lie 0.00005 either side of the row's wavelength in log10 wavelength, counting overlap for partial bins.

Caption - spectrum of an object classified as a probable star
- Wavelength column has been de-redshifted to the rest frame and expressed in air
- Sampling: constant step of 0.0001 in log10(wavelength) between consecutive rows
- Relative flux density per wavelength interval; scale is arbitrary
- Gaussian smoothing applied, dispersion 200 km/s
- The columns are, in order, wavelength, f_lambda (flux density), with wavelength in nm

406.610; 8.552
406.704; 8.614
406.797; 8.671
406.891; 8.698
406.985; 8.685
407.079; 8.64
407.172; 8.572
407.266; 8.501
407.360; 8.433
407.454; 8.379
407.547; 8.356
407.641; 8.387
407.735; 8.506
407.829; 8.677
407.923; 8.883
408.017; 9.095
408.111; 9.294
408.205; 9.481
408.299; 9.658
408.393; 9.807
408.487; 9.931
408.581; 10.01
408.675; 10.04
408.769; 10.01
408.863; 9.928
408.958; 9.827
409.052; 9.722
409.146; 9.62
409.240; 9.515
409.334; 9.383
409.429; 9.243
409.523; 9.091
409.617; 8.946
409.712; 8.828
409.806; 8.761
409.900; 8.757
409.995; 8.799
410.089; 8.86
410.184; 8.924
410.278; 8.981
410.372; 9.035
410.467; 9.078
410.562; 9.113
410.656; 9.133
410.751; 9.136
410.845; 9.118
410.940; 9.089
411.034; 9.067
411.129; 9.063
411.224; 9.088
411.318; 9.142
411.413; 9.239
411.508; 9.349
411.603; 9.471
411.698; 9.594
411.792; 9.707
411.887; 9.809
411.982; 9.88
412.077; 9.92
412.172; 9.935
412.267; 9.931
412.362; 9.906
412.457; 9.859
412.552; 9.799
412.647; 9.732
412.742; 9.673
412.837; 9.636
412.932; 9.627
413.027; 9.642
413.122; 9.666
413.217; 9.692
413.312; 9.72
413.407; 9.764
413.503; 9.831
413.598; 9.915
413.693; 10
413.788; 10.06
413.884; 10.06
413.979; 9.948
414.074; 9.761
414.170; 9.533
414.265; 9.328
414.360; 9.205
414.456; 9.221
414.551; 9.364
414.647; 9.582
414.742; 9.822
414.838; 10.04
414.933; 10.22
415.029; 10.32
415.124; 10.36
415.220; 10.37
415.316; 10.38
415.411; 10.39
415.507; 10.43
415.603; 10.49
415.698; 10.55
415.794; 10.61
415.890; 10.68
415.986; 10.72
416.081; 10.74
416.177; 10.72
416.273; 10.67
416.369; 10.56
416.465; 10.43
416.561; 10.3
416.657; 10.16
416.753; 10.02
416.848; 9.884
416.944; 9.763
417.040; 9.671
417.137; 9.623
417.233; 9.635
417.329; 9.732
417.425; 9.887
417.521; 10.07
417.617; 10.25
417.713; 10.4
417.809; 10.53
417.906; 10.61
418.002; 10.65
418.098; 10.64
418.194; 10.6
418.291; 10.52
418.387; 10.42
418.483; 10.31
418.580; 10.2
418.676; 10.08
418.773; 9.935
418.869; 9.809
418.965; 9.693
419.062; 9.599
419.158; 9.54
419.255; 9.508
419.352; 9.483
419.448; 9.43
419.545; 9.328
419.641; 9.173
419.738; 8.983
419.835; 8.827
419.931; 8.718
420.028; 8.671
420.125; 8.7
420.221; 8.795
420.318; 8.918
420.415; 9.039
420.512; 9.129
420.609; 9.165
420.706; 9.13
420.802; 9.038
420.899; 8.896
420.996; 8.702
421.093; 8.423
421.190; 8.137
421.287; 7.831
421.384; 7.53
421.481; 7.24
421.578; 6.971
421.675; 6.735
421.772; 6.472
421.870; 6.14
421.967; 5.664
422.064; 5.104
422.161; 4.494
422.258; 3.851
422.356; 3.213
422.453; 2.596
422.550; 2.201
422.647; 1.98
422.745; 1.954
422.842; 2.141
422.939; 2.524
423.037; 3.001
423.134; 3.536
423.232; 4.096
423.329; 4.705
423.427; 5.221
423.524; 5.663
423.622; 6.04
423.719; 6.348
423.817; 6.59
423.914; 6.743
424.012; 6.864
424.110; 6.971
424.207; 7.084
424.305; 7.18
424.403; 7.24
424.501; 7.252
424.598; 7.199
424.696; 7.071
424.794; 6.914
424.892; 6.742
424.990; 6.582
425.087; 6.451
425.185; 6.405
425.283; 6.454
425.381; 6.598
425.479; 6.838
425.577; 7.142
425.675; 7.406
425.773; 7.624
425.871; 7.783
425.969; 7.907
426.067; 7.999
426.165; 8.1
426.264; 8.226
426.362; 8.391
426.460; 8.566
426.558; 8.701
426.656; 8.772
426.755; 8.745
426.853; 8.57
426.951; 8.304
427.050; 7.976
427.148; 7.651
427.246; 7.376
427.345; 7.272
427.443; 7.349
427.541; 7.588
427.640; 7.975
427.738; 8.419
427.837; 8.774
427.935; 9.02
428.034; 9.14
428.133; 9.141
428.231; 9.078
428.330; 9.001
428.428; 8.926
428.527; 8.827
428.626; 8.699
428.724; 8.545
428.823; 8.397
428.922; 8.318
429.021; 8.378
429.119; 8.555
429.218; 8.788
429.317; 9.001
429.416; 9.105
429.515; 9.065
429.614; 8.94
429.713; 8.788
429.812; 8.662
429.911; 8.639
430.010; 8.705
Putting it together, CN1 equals -0.16 mag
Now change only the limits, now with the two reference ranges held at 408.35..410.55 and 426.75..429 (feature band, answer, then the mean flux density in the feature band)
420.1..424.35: 0.38 mag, 6.14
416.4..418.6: -0.14 mag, 10.2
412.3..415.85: -0.09 mag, 9.91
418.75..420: -0.06 mag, 9.37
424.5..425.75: 0.24 mag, 6.85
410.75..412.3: -0.02 mag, 9.45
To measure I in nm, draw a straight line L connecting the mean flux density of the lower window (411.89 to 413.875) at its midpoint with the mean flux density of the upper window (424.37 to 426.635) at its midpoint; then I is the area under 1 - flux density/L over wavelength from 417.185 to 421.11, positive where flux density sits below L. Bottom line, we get -0.446 nm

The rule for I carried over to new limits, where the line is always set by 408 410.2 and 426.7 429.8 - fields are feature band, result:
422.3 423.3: 0.68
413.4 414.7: -0.07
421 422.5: 0.46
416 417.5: -0.18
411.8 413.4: -0.09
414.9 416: -0.16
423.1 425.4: 0.62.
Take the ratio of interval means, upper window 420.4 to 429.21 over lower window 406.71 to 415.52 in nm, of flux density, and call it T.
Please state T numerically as 0.7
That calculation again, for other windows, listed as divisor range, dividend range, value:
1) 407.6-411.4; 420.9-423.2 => 0.56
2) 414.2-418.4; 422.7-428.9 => 0.70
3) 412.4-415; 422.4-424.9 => 0.53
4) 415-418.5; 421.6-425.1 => 0.51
